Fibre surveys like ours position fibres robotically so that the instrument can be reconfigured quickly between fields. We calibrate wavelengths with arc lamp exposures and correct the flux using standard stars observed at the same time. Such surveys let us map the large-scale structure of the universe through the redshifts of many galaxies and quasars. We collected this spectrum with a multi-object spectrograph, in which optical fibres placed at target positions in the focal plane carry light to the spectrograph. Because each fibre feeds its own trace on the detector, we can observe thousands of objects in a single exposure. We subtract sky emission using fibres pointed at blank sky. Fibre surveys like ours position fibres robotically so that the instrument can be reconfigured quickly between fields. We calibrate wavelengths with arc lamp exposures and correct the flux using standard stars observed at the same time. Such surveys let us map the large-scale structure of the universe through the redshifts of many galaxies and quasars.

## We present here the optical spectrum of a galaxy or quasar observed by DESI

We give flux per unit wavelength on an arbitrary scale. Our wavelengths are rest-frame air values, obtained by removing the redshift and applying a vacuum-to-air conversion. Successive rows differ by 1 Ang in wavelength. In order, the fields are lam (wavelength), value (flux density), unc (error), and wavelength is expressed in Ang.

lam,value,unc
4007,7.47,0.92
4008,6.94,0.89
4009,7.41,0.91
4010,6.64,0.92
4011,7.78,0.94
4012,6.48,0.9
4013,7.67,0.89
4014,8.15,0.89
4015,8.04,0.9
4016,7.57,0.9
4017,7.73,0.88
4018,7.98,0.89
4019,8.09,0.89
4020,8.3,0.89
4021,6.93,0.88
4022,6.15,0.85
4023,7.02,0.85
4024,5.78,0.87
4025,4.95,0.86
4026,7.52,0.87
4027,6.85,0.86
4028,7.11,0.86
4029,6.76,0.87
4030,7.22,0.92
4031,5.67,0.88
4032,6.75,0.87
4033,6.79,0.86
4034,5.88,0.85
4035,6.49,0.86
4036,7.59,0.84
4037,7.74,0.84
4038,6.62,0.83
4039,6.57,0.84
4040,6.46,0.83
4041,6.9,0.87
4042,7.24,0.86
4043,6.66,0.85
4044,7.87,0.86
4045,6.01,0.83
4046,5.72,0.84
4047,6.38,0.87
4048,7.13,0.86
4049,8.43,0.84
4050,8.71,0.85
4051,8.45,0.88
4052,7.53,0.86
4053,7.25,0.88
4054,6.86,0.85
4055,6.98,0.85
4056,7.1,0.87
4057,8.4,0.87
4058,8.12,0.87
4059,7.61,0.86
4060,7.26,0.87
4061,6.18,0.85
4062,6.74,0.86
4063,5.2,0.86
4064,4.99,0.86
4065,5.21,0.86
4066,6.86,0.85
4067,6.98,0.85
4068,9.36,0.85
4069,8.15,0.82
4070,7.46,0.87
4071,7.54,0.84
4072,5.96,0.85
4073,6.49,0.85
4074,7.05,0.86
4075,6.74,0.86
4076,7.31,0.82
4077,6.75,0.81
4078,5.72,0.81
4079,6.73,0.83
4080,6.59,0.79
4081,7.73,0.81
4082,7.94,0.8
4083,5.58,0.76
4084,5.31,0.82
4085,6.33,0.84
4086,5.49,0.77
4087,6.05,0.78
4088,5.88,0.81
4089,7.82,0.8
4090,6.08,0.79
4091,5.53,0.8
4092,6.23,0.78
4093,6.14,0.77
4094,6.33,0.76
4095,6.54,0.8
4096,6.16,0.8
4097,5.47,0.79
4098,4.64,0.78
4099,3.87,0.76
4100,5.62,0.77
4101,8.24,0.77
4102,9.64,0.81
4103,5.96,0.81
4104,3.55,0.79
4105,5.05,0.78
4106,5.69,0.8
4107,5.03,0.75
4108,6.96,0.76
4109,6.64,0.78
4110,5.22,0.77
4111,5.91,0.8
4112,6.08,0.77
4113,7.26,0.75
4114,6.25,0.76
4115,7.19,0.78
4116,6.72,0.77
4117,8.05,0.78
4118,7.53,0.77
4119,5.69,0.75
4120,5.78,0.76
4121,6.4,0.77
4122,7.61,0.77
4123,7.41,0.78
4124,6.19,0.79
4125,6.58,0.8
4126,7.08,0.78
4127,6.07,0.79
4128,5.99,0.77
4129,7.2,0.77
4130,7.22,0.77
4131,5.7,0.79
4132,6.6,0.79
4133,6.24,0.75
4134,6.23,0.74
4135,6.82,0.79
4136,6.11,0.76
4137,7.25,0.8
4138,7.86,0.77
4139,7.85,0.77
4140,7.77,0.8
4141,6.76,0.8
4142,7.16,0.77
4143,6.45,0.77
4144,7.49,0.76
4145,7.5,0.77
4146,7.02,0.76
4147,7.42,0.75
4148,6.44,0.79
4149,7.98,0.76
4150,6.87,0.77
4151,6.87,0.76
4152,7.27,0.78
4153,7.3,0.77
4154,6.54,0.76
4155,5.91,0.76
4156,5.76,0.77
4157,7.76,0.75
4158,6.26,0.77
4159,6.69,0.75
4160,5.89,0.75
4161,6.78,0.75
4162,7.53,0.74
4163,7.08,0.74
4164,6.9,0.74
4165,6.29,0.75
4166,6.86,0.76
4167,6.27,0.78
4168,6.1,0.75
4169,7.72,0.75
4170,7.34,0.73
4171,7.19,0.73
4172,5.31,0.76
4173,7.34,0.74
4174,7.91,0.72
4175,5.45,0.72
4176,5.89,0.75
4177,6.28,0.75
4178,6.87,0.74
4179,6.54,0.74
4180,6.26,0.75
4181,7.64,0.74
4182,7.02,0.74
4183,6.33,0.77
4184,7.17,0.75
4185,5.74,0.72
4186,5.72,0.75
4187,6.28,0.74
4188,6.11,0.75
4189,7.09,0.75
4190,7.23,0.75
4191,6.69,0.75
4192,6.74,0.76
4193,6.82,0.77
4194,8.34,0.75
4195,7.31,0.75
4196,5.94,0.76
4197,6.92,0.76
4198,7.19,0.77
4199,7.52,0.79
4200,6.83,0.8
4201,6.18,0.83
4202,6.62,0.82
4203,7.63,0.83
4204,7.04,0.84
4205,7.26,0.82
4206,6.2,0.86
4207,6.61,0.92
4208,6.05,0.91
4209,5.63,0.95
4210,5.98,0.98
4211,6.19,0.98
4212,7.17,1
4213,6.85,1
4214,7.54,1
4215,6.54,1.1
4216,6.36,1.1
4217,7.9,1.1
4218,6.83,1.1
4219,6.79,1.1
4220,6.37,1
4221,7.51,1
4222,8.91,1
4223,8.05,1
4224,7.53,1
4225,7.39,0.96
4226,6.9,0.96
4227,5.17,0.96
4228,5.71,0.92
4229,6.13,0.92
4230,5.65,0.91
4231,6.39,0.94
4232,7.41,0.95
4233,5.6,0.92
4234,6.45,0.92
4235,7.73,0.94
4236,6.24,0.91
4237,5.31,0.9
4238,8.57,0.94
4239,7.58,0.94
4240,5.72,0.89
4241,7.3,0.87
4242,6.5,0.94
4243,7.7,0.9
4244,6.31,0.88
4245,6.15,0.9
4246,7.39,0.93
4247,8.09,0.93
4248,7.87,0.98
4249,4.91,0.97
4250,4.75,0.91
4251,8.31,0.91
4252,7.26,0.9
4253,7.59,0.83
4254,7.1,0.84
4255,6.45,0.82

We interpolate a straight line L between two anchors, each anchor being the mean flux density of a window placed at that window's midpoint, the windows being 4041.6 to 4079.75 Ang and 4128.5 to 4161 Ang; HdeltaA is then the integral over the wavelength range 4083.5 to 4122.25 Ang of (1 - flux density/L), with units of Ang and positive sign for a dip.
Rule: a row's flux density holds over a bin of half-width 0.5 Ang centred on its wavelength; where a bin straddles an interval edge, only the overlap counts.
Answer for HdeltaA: 4.2 Ang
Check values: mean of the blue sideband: 7.03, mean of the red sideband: 6.88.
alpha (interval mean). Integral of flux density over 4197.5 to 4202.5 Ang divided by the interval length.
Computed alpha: 6.87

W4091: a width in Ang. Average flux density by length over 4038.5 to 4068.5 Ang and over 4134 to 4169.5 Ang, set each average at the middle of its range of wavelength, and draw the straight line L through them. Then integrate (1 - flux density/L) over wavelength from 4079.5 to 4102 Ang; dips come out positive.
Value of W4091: 2.43 Ang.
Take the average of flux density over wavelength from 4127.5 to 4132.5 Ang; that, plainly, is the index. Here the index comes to 6.54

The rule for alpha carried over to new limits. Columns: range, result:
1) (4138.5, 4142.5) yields 7.38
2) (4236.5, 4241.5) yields 6.9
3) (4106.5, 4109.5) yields 6.21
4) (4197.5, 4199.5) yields 7.36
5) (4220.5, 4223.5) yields 8.16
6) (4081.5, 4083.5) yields 6.76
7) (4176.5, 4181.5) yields 6.72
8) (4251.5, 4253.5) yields 7.42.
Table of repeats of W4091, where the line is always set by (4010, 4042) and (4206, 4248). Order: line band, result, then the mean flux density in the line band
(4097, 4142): 2.77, 6.48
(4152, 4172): 0.41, 6.72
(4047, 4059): -1.16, 7.66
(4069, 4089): 0.93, 6.63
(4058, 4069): 0.31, 6.78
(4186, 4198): 0.01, 6.83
